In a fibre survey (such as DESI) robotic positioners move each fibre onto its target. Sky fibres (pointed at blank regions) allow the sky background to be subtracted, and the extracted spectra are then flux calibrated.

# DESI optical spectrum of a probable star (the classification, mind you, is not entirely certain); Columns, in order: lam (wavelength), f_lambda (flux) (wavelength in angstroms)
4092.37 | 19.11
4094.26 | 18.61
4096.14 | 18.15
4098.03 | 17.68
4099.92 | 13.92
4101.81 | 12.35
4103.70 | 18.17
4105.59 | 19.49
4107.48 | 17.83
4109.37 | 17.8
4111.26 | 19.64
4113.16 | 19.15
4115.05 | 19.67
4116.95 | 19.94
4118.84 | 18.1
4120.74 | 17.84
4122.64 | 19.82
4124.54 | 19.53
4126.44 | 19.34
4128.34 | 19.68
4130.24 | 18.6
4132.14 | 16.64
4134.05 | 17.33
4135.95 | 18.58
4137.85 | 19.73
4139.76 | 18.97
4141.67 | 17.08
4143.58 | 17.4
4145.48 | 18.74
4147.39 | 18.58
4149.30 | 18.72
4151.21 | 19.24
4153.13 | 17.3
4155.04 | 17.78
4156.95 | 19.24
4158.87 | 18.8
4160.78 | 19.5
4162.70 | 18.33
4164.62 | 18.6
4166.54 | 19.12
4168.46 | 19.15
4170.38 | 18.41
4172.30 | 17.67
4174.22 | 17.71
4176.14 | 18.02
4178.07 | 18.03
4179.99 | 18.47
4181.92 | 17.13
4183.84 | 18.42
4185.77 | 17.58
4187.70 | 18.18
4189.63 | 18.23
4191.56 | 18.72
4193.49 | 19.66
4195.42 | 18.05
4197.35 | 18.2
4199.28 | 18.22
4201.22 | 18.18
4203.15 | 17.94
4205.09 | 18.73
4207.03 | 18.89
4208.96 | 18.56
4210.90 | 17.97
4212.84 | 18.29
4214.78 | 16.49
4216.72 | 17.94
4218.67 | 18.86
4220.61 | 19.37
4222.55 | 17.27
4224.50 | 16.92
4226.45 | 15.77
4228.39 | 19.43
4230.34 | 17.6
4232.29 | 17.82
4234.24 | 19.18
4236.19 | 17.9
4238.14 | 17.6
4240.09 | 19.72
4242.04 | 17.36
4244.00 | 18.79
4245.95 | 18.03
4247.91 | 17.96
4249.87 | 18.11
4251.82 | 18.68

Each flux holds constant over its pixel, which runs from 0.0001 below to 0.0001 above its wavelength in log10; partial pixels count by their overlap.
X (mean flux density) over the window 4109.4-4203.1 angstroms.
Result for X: 18.5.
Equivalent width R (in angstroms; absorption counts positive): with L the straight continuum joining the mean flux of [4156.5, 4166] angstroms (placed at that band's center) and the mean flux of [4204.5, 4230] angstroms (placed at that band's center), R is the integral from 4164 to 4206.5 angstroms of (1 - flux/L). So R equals 0.5 angstroms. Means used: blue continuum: 18.9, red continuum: 18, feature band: 18.3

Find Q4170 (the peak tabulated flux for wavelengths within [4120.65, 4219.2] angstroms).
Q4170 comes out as 19.82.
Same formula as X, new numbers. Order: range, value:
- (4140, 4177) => 18.4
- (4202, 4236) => 18.1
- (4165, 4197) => 18.3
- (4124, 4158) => 18.5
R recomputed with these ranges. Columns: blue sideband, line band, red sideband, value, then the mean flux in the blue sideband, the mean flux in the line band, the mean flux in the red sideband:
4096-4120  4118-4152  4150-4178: -0.77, 17.8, 18.6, 18.5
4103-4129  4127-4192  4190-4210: 1.39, 19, 18.3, 18.5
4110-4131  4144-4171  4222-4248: 0.20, 19.2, 18.7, 18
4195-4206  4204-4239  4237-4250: 0.37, 18.2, 18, 18.2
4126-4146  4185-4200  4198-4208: 0.01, 18.3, 18.4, 18.4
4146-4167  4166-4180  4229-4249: 0.20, 18.6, 18.3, 18.2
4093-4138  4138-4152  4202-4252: -0.21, 18.2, 18.5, 18.1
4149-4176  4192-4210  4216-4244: -0.23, 18.5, 18.5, 18.1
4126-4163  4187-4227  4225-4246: 0.16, 18.5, 18.1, 18.1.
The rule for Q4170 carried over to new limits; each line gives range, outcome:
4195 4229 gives 19.43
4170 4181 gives 18.47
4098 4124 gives 19.94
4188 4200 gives 19.66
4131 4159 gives 19.73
